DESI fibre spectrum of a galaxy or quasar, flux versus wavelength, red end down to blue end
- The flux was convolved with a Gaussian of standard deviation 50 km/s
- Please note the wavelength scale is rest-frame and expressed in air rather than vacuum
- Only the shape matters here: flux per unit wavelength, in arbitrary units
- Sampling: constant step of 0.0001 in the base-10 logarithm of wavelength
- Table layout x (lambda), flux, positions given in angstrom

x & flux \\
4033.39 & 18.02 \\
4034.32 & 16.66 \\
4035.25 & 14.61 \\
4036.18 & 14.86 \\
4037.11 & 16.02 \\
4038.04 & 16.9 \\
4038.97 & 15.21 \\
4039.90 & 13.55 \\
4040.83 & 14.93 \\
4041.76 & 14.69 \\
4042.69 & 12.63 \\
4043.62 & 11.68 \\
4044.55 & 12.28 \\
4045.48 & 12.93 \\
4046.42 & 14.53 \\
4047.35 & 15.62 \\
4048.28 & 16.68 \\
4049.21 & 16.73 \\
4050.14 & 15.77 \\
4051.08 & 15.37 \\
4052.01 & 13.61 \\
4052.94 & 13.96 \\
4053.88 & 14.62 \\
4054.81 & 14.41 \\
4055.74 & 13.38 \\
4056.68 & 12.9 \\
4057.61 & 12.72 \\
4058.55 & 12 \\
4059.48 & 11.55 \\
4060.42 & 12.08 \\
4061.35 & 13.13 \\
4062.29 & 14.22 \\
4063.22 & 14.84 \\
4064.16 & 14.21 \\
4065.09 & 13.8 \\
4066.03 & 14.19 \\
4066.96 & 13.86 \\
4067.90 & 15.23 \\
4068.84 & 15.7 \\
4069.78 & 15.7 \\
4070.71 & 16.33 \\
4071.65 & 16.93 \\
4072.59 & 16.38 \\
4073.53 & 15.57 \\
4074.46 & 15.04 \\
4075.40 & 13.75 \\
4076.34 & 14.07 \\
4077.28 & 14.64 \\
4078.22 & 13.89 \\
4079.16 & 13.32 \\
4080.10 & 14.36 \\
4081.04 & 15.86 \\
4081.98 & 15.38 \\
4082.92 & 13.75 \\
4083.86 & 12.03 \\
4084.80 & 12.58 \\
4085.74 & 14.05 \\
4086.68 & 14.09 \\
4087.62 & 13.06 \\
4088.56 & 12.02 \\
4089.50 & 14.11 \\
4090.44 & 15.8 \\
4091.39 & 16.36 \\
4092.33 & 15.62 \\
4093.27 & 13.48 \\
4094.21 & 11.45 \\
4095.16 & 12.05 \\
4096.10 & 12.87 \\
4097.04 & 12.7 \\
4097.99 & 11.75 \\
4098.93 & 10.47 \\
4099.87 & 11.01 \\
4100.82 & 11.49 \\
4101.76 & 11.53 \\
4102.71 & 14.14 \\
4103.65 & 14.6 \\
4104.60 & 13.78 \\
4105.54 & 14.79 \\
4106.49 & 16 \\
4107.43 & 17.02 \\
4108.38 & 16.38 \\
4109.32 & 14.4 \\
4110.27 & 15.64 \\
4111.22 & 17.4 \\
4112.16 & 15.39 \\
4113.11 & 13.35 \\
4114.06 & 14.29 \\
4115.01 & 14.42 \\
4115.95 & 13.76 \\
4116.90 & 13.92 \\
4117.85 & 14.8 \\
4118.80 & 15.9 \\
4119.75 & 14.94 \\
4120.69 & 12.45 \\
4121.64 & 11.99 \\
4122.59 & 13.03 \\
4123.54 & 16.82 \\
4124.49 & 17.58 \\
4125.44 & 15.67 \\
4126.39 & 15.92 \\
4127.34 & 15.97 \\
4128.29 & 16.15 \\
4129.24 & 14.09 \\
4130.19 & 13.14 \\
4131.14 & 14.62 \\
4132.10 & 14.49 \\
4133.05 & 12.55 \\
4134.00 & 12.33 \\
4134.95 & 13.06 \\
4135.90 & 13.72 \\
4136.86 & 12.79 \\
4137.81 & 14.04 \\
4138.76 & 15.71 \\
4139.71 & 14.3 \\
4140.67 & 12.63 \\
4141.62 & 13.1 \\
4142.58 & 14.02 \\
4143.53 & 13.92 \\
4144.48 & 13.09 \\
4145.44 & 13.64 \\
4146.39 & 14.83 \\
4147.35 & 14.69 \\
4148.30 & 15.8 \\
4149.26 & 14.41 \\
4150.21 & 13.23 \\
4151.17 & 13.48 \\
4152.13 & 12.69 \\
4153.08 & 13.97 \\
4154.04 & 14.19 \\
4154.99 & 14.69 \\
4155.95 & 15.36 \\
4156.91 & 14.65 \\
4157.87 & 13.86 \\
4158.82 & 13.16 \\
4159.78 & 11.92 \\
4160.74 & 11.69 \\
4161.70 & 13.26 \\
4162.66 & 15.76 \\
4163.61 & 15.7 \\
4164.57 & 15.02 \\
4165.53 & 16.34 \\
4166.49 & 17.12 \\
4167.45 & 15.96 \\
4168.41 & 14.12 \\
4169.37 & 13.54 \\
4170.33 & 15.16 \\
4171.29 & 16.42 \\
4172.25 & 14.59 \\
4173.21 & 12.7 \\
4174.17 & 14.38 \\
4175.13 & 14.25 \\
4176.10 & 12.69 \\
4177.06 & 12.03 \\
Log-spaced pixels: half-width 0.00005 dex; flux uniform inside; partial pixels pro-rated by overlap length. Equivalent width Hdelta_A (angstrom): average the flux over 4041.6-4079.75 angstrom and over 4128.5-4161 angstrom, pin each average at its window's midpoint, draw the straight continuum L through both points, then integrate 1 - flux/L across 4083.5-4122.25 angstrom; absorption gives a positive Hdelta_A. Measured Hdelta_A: 0.5 angstrom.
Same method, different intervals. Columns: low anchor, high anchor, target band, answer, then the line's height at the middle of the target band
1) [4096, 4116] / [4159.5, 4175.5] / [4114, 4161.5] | 0.7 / 14.3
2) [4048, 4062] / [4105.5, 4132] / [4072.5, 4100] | 1.3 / 14.4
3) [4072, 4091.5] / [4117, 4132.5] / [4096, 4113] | 0.7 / 14.6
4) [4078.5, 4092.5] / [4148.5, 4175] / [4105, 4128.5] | -1.5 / 14.2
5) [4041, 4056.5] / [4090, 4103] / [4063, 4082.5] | -1.9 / 13.6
